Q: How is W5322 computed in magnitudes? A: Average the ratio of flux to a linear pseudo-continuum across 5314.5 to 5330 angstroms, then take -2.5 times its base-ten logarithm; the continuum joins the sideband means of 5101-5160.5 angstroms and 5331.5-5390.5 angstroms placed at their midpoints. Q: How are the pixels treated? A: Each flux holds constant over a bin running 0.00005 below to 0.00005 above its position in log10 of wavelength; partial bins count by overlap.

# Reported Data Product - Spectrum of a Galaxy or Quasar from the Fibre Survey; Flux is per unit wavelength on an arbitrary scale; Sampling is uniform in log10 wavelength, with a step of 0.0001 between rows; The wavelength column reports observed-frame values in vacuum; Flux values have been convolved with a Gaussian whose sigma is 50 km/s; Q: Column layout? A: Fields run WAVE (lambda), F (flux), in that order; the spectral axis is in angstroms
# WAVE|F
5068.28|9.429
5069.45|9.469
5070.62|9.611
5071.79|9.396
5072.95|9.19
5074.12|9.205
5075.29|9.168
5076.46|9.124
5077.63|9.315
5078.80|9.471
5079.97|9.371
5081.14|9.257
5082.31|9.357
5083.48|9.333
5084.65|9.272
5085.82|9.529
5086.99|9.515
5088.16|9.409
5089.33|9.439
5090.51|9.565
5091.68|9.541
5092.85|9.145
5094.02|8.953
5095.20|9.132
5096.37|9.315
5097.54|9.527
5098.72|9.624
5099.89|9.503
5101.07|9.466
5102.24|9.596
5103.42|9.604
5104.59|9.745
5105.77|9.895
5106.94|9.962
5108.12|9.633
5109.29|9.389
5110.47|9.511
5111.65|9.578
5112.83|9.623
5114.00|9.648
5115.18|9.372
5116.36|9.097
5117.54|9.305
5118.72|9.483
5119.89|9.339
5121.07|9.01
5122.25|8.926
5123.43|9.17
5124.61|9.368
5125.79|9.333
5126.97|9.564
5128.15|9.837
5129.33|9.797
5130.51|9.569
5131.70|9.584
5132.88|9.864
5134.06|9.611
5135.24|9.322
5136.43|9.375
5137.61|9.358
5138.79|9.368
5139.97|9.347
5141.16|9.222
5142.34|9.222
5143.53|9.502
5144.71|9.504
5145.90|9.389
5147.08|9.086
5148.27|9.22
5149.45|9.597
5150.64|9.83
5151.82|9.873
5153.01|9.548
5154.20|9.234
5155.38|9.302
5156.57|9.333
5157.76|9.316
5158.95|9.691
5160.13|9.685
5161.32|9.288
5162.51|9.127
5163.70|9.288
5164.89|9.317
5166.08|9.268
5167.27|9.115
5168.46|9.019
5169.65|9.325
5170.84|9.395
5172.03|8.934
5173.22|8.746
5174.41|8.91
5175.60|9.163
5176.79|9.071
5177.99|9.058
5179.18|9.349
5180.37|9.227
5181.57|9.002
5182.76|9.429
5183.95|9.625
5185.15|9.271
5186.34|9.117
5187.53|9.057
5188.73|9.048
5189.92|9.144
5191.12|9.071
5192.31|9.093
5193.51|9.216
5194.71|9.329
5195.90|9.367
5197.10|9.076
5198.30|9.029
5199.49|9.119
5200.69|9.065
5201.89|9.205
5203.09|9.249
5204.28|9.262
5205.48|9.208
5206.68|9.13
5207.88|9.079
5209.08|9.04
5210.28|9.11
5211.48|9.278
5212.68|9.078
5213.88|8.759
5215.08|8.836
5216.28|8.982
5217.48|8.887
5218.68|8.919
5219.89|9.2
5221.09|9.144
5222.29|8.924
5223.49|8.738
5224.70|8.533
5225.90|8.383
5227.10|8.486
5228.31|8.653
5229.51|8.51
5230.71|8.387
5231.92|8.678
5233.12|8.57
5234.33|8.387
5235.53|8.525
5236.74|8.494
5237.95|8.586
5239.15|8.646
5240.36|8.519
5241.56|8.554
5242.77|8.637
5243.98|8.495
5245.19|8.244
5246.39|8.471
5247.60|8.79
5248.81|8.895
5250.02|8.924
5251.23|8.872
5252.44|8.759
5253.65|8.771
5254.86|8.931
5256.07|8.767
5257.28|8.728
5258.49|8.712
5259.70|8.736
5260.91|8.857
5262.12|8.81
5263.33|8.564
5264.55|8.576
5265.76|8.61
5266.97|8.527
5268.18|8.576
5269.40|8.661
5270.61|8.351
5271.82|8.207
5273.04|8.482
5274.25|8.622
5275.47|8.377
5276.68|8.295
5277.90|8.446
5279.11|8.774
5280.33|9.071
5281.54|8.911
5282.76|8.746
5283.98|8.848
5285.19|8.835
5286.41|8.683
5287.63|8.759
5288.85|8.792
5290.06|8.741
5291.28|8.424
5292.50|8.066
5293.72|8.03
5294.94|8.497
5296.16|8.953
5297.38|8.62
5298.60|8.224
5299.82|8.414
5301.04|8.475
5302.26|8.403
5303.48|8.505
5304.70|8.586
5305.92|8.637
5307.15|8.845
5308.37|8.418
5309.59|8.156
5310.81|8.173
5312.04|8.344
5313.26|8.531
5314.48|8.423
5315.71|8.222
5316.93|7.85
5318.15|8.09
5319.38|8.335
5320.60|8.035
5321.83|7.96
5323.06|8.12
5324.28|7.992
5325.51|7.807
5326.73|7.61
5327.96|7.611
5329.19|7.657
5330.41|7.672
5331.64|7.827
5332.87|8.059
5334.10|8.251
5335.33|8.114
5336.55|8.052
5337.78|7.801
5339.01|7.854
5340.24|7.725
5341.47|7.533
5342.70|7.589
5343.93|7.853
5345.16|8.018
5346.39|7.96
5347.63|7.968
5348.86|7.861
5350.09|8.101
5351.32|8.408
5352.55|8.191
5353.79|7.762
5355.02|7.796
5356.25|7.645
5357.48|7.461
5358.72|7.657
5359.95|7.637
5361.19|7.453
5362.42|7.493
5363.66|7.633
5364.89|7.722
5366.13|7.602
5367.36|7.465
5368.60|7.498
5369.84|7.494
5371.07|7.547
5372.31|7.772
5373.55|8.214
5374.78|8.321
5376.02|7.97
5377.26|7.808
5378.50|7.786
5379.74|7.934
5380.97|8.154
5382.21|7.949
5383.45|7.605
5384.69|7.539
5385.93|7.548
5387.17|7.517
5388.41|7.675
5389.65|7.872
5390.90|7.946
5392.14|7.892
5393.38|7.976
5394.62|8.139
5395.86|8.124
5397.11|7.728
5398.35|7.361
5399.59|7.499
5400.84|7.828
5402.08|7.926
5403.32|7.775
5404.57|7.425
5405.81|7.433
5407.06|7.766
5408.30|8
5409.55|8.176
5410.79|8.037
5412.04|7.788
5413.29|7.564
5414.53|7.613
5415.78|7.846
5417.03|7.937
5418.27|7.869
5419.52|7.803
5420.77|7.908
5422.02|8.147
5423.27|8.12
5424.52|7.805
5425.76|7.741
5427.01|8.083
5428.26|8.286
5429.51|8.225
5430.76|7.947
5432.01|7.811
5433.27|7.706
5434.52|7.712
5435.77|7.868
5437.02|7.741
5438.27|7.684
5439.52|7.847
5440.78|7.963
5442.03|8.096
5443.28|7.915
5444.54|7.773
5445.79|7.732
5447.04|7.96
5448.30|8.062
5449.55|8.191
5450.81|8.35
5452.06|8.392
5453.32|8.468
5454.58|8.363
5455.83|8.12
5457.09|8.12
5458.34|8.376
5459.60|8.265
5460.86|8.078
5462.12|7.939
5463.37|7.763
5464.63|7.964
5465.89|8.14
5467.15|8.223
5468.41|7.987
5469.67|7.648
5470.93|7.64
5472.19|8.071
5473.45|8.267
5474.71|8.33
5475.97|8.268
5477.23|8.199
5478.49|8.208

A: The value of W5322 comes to 0.018 mag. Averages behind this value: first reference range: 9.47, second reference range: 7.81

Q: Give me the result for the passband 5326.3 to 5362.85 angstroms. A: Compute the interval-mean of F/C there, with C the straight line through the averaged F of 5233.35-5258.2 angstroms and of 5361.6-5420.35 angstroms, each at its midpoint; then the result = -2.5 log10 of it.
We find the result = 0.03 mag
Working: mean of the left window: 8.65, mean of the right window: 7.78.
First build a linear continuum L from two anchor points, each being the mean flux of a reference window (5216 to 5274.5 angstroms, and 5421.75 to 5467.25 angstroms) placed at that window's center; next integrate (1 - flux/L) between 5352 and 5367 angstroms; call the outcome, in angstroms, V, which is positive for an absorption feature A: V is 1.1 angstroms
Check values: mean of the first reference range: 8.66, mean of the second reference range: 8.02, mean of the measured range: 7.67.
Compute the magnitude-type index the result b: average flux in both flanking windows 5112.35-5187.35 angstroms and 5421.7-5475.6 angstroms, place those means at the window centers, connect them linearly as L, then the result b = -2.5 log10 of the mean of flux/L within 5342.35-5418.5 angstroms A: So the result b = 0.07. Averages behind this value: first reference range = 9.35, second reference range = 8.02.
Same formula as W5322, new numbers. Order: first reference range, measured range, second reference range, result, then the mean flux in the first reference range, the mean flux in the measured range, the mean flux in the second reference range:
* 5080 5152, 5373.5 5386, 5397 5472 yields 0.04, 9.45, 7.9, 7.93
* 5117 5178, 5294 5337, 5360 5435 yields 0.01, 9.35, 8.21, 7.81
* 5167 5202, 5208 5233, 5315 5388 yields 0.01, 9.15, 8.83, 7.83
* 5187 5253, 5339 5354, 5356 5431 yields 0.02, 8.86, 7.91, 7.8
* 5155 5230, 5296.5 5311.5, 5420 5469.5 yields 0.02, 9.1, 8.46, 8.02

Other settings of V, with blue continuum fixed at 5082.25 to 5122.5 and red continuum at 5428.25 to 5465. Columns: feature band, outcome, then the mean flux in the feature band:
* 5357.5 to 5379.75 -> 1.7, 7.71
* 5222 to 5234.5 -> 0.5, 8.56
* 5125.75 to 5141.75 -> -0.3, 9.52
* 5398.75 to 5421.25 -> 1.1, 7.78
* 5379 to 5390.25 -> 0.7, 7.76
